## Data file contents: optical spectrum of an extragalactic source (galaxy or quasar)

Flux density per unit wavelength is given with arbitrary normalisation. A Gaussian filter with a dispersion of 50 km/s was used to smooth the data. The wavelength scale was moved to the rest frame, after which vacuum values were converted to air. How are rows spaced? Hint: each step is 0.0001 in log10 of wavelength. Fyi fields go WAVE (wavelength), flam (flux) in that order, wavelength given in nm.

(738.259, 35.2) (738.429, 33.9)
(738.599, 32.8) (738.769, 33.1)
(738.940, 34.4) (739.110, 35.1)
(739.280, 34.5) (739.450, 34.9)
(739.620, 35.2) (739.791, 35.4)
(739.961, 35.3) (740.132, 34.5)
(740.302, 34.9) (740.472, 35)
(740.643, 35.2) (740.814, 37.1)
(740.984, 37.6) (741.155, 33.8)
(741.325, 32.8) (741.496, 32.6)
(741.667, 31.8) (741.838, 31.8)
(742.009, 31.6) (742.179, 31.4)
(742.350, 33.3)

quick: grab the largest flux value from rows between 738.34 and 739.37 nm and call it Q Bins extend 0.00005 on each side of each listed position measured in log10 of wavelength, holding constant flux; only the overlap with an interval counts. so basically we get 35.1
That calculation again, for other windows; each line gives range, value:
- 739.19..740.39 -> 35.4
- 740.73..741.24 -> 37.6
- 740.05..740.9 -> 37.1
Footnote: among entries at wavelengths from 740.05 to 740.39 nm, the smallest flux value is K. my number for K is 34.5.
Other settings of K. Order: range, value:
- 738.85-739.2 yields 34.4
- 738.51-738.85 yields 32.8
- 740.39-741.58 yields 32.6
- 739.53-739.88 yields 35.2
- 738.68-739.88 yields 33.1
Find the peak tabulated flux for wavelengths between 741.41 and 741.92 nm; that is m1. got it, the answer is 32.6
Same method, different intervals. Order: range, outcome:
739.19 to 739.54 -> 34.9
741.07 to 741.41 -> 33.8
